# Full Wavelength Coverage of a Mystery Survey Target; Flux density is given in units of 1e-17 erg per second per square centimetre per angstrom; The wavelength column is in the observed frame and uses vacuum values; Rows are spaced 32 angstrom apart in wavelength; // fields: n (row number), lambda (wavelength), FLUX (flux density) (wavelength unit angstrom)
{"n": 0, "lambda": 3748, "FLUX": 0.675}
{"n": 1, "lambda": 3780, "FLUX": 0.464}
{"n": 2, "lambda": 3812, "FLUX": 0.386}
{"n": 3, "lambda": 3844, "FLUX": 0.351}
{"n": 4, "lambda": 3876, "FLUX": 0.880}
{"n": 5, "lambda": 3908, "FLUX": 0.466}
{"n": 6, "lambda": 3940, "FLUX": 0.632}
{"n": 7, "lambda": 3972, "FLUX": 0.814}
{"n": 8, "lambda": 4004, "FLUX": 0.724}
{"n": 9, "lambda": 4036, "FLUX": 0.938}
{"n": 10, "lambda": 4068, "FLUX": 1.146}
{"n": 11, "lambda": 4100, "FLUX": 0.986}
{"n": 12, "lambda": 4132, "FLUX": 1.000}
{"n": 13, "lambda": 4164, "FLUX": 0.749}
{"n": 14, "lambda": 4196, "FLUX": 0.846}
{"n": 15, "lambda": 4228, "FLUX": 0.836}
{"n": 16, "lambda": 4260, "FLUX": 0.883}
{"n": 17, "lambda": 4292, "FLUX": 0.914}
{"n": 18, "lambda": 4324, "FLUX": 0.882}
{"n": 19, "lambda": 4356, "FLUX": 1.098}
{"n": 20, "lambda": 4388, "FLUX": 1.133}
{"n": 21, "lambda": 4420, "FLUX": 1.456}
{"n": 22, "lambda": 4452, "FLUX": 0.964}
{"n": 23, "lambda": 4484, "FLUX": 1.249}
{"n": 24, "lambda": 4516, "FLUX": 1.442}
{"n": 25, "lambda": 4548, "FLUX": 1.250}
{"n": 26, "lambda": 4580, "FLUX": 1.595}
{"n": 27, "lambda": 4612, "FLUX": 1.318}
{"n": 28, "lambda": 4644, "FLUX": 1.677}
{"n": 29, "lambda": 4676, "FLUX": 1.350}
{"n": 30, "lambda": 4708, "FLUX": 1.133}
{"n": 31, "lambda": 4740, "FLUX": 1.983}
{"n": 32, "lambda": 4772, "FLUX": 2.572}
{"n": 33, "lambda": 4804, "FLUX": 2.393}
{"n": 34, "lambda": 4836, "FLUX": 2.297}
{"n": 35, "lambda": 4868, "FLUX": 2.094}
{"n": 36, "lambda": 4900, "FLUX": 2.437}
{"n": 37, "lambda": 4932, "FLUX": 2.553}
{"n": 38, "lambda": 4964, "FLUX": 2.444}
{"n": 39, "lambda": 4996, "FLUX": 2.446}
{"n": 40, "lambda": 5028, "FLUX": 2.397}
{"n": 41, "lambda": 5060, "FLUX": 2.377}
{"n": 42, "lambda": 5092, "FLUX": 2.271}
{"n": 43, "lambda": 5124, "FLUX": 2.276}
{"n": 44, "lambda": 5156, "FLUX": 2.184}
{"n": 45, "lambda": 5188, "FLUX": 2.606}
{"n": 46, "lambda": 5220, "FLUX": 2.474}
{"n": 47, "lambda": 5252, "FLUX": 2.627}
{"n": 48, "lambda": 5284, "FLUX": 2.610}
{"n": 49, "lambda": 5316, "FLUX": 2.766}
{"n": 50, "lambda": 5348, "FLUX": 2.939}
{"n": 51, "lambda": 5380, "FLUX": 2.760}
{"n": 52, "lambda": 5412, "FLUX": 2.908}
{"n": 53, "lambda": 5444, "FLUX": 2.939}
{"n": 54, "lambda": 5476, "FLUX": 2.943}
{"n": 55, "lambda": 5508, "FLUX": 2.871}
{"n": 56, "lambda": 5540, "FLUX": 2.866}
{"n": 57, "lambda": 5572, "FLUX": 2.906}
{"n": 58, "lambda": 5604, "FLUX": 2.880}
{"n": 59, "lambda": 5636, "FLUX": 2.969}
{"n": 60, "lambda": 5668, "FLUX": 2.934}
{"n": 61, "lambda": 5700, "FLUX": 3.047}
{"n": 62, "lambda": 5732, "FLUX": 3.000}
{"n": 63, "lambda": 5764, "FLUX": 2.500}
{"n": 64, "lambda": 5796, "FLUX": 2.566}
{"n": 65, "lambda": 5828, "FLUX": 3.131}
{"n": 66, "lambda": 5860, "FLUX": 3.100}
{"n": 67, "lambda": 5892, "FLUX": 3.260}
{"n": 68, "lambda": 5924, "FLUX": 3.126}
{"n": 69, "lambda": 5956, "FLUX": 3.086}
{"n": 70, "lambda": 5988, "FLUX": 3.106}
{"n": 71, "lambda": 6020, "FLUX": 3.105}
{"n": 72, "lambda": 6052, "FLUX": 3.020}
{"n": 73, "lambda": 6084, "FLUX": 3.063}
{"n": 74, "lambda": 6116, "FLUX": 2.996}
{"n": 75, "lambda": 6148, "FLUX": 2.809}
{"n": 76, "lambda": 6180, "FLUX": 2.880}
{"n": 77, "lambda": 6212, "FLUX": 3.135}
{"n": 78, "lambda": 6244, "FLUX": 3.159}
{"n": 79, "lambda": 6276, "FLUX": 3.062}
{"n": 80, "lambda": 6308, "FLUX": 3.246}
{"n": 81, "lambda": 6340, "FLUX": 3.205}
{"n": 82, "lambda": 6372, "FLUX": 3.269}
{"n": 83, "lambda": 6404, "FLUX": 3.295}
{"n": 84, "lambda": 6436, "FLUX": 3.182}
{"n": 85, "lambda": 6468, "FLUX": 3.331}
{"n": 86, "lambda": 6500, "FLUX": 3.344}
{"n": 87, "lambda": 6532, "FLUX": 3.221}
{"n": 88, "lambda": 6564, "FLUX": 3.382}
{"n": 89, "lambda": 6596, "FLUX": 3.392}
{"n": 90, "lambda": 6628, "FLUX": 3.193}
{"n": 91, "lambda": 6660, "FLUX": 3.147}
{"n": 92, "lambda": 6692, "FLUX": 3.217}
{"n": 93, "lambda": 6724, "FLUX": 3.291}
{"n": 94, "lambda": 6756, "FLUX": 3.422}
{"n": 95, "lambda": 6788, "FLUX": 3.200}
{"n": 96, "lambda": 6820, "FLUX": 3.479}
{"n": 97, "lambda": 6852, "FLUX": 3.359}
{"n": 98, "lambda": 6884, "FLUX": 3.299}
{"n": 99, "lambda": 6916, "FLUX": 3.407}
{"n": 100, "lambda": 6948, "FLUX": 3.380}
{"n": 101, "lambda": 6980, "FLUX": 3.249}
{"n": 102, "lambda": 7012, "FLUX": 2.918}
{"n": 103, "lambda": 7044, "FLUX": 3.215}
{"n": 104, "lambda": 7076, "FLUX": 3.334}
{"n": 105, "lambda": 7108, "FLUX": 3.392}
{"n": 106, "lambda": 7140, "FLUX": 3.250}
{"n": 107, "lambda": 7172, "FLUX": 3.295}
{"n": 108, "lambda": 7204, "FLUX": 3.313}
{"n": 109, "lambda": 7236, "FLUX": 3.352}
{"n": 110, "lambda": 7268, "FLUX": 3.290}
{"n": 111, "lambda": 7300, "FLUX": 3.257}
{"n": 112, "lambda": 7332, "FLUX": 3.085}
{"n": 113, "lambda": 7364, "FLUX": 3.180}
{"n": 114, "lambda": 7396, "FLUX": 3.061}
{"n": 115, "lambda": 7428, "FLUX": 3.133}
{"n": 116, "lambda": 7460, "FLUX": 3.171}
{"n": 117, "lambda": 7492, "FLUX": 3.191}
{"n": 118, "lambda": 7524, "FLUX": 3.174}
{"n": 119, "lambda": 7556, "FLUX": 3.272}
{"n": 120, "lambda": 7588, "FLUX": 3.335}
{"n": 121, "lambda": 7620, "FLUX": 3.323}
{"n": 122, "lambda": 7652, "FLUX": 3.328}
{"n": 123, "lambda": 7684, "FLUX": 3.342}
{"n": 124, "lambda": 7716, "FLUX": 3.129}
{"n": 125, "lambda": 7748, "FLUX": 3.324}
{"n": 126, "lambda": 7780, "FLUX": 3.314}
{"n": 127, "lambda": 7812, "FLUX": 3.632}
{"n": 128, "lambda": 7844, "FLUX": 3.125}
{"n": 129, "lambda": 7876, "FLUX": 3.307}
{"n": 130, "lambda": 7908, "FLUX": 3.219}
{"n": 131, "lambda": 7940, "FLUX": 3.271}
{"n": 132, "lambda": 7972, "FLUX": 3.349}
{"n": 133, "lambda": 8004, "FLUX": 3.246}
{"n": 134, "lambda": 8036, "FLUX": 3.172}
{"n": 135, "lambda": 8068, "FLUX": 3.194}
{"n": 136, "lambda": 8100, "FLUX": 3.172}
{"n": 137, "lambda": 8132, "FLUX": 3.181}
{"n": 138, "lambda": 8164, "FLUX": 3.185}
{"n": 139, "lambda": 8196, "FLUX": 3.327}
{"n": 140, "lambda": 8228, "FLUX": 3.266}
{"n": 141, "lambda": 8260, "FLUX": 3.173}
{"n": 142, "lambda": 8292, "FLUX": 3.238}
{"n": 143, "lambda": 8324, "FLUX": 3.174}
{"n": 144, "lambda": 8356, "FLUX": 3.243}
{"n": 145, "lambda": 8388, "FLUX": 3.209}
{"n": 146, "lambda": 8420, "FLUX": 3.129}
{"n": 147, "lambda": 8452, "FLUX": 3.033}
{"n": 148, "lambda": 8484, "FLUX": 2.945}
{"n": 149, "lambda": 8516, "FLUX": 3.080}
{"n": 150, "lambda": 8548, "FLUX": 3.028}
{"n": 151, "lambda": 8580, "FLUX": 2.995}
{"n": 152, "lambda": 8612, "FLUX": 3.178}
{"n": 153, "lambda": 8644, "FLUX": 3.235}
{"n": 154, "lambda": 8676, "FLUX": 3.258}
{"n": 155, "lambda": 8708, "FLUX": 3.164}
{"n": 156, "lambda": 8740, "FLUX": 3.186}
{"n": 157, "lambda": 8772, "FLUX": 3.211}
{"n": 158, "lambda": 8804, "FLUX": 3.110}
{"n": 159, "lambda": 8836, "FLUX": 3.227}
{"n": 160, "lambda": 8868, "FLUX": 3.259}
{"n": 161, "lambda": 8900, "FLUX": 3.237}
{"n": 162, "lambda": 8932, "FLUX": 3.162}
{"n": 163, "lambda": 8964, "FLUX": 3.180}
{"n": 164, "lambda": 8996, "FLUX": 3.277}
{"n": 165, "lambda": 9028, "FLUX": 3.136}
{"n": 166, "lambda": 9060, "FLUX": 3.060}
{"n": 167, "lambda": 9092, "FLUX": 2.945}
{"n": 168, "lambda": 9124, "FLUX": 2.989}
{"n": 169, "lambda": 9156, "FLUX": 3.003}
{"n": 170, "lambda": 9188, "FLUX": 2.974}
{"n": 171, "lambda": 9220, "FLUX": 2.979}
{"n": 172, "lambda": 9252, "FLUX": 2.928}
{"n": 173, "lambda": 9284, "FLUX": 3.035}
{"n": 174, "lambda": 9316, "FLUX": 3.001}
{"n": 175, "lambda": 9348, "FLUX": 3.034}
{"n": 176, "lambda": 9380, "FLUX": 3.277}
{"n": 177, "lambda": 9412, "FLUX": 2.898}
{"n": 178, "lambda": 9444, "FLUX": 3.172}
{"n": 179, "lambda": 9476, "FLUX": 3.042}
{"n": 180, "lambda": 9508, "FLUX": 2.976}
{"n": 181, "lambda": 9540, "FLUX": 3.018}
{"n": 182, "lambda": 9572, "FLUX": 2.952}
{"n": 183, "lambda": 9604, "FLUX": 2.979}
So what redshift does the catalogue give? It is 0.19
